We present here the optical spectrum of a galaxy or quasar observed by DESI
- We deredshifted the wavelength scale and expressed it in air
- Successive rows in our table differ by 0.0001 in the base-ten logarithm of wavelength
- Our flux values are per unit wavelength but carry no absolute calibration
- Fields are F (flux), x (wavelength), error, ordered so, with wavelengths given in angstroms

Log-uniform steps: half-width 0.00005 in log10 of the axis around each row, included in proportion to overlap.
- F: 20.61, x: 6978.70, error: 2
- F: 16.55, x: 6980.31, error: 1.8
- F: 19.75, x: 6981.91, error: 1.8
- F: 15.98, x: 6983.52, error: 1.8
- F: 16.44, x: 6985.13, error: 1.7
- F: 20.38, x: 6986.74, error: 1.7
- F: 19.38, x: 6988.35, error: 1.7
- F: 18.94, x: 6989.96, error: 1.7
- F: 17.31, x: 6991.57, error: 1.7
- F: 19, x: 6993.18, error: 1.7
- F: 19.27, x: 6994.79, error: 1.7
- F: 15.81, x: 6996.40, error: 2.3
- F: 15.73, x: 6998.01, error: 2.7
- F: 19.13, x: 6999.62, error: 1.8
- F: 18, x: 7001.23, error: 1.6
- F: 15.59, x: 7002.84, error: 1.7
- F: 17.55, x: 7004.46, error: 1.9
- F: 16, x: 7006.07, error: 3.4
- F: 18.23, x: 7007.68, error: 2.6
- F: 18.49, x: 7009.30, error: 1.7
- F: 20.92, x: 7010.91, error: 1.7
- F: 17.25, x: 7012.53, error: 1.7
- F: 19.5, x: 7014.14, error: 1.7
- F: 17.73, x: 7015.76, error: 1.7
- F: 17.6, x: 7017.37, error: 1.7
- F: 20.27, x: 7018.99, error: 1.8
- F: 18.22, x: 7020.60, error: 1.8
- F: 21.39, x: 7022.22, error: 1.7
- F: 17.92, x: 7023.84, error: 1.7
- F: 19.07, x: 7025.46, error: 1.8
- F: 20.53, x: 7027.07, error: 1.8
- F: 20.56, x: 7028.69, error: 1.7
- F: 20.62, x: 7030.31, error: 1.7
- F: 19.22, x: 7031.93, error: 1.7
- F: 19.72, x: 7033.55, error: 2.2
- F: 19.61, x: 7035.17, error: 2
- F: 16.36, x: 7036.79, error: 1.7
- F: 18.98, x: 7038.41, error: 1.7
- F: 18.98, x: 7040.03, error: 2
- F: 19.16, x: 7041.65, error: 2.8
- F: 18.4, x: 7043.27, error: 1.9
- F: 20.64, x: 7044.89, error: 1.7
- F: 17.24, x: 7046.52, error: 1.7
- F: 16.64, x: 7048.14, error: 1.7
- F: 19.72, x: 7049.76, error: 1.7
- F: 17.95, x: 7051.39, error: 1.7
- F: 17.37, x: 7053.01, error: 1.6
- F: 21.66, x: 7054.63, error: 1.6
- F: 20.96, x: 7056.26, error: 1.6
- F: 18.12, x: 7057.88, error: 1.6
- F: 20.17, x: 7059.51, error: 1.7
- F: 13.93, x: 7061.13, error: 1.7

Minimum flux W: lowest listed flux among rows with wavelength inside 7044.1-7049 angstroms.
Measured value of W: 16.64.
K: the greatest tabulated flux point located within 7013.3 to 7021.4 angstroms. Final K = 20.27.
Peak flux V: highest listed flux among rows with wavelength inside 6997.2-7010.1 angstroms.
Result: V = 19.13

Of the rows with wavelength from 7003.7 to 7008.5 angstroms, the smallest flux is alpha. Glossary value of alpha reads 16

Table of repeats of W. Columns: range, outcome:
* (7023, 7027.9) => 17.92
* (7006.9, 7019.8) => 17.25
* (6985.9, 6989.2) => 19.38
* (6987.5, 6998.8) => 15.73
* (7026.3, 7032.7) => 19.22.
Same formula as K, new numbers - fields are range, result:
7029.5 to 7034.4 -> 20.62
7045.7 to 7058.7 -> 21.66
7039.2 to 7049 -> 20.64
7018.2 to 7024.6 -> 21.39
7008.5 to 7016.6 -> 20.92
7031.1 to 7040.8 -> 19.72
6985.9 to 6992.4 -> 20.38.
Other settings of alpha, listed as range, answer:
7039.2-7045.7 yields 18.4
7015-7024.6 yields 17.6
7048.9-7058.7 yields 17.37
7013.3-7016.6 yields 17.73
